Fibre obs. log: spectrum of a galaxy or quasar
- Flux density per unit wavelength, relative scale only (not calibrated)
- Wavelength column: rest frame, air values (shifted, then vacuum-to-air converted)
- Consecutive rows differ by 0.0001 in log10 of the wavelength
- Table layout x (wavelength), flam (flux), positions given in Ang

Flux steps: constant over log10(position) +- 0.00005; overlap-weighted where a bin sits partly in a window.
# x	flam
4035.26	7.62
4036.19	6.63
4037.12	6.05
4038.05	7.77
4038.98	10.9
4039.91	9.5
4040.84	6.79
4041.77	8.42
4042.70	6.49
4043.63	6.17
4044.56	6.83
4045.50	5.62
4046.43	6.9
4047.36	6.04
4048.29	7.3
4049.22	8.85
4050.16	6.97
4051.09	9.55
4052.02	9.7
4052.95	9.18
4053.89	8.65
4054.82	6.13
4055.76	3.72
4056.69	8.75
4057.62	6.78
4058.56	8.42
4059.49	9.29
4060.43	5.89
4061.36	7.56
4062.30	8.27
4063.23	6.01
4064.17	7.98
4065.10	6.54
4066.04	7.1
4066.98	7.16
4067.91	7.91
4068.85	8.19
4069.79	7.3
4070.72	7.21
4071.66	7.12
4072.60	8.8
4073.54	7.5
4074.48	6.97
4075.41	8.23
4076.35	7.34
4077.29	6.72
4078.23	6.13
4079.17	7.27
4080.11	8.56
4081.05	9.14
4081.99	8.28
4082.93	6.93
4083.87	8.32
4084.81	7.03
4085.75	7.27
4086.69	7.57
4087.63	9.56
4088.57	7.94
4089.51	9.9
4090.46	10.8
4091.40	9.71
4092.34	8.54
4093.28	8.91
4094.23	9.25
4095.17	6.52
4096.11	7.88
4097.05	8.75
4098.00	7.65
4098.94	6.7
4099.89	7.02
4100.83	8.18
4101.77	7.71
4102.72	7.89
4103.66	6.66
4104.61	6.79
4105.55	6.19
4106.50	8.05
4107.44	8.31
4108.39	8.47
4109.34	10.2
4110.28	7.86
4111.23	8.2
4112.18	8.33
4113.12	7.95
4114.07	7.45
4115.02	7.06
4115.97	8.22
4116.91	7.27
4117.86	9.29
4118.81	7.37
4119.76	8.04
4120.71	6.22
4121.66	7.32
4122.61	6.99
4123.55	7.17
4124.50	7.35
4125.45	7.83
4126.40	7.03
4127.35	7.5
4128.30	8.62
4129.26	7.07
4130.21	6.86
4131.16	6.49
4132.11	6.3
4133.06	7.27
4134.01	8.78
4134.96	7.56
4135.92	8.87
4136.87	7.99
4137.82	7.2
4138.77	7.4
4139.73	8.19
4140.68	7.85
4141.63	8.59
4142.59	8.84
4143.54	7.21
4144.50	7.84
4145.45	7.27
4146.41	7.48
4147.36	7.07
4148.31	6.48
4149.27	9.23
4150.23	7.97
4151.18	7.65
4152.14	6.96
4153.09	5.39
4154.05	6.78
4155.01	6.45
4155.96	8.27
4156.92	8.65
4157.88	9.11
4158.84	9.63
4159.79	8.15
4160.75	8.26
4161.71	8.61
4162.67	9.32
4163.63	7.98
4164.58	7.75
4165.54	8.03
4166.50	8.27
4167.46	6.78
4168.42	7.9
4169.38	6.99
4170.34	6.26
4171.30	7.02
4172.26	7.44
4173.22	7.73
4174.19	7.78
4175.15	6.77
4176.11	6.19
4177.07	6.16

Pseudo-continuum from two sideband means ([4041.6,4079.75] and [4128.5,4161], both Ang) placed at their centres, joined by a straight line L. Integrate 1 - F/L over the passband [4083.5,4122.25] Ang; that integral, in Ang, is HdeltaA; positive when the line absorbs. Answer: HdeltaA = -2.42 Ang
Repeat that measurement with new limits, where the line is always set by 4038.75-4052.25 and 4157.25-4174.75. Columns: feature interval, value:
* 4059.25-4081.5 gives 0.6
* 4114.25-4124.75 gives 0.5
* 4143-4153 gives 0.6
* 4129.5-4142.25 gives 0.4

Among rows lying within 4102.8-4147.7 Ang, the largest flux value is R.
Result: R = 10.2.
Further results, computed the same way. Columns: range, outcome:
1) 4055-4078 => 9.29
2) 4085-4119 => 10.8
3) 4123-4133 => 8.62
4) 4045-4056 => 9.7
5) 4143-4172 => 9.63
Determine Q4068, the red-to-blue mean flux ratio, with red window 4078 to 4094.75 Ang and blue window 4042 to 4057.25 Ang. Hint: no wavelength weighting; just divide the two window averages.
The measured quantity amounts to 1.15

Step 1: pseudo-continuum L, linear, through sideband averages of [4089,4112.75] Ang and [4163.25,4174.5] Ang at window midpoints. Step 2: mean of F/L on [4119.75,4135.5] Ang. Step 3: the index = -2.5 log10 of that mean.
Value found 0.09 mag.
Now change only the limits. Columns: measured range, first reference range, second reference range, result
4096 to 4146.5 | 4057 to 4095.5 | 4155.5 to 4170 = 0.05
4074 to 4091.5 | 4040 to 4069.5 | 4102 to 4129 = -0.07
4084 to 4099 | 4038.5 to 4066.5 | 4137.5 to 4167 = -0.10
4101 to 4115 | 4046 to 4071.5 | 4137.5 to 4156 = -0.05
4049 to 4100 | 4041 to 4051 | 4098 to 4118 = -0.07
